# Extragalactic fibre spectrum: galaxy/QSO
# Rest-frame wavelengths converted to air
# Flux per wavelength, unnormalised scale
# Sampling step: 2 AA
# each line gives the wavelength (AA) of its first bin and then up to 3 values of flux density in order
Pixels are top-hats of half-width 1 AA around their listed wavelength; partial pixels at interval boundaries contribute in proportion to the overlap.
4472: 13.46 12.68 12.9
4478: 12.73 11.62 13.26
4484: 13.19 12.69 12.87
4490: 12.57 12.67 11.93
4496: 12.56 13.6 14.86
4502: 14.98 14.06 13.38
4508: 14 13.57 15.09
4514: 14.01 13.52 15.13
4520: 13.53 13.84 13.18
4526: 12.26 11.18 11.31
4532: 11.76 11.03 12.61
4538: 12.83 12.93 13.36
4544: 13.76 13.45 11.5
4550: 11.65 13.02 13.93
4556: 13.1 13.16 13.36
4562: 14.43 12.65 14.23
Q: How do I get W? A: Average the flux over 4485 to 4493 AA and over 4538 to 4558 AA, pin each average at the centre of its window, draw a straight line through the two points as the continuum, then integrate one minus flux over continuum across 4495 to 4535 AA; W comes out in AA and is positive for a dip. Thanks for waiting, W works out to -1.65 AA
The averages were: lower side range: 12.7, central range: 13.3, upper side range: 13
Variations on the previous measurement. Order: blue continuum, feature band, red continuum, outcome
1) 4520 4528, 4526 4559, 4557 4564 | 1.7 AA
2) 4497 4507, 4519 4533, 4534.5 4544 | 1.0 AA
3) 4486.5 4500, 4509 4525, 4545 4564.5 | -1.3 AA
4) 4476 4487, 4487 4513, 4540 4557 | -1.5 AA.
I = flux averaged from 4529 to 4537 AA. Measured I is 11.7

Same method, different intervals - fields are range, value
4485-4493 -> 12.7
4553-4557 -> 13.5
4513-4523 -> 14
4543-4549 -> 12.9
